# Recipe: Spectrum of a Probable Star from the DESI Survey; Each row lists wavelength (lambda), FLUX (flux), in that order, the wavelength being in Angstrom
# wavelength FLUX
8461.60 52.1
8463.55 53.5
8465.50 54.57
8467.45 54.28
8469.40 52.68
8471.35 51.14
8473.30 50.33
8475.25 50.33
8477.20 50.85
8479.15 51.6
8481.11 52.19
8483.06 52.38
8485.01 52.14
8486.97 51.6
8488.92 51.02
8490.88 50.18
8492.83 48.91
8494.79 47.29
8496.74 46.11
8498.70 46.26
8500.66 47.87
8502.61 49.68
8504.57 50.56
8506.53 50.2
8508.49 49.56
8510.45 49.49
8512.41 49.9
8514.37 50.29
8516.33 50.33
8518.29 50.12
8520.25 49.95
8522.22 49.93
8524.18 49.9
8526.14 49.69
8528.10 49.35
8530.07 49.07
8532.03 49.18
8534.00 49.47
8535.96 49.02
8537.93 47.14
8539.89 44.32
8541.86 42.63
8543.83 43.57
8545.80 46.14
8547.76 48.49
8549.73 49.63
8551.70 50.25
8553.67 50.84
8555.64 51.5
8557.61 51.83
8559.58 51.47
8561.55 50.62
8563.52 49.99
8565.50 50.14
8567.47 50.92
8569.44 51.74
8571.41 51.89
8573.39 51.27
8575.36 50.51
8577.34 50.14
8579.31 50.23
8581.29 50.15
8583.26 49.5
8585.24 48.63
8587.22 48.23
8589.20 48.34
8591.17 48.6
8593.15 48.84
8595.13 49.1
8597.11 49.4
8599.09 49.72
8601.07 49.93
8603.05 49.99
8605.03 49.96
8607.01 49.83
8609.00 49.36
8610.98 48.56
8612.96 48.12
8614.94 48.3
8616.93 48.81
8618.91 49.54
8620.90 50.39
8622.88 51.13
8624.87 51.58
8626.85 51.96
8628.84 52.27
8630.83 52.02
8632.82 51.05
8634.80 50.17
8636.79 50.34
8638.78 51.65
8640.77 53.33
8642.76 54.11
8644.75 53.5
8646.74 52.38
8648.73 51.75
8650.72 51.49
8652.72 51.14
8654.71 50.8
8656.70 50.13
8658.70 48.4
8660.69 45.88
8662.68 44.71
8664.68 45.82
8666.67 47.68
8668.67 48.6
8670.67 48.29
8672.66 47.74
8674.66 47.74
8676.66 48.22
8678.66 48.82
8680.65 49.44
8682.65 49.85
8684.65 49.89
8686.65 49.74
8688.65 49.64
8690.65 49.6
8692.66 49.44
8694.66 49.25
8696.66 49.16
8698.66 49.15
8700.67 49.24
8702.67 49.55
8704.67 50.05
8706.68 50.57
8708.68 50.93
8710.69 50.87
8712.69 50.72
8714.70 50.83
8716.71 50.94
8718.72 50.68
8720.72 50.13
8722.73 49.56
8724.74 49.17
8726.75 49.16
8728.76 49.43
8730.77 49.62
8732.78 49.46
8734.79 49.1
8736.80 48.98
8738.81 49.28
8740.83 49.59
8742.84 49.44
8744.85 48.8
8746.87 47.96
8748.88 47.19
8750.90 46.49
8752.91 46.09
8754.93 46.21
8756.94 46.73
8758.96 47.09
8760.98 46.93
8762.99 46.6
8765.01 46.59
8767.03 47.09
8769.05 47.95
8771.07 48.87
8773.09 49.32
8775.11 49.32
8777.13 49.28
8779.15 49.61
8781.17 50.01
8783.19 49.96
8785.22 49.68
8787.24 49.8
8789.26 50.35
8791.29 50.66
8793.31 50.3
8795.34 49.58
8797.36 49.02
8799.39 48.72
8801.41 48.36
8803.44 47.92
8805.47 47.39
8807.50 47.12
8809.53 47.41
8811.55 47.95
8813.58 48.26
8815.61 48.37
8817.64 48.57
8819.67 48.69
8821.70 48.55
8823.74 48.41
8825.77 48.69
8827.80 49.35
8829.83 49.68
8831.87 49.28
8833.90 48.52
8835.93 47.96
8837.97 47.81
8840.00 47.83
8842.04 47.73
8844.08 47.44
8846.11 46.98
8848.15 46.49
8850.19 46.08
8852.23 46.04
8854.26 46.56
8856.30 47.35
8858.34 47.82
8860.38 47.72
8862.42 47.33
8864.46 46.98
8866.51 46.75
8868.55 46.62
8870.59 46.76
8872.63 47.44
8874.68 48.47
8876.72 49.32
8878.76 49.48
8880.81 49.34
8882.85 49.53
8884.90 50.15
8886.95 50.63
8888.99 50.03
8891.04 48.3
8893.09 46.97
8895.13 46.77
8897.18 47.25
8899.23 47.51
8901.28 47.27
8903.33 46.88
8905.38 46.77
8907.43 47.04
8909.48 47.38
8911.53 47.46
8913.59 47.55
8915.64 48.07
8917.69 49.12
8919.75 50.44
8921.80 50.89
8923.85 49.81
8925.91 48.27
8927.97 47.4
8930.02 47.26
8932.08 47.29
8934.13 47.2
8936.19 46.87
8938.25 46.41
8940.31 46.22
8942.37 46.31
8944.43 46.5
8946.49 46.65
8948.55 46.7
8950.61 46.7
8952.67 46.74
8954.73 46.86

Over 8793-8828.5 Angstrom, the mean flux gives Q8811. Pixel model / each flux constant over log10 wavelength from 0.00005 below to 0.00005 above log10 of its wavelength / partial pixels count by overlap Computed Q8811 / 48.4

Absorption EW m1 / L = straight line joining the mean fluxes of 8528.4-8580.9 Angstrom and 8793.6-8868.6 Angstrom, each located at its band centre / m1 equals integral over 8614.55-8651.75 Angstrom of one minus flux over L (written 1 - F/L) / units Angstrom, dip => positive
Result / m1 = -1.9 Angstrom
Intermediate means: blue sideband 49.3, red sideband 47.9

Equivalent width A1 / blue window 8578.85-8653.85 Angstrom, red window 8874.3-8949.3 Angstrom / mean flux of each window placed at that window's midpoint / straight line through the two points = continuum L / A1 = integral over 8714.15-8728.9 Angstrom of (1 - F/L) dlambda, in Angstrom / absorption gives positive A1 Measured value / -0.1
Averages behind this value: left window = 50.4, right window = 48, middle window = 50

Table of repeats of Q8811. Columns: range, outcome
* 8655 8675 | 47.6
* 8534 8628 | 49.4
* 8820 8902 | 48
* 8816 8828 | 48.6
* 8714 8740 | 49.7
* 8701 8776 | 48.8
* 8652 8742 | 49.3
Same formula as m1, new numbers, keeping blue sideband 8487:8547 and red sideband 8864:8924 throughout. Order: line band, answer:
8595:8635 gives -1.28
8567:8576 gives -0.51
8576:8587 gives -0.25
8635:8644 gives -0.69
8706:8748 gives -1.18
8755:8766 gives 0.37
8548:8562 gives -0.63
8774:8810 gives -0.62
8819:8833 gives -0.19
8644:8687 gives -0.61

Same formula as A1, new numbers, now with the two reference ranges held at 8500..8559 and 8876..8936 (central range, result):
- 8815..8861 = 0.5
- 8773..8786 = -0.3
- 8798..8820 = 0.2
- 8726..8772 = 0.6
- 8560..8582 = -0.8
